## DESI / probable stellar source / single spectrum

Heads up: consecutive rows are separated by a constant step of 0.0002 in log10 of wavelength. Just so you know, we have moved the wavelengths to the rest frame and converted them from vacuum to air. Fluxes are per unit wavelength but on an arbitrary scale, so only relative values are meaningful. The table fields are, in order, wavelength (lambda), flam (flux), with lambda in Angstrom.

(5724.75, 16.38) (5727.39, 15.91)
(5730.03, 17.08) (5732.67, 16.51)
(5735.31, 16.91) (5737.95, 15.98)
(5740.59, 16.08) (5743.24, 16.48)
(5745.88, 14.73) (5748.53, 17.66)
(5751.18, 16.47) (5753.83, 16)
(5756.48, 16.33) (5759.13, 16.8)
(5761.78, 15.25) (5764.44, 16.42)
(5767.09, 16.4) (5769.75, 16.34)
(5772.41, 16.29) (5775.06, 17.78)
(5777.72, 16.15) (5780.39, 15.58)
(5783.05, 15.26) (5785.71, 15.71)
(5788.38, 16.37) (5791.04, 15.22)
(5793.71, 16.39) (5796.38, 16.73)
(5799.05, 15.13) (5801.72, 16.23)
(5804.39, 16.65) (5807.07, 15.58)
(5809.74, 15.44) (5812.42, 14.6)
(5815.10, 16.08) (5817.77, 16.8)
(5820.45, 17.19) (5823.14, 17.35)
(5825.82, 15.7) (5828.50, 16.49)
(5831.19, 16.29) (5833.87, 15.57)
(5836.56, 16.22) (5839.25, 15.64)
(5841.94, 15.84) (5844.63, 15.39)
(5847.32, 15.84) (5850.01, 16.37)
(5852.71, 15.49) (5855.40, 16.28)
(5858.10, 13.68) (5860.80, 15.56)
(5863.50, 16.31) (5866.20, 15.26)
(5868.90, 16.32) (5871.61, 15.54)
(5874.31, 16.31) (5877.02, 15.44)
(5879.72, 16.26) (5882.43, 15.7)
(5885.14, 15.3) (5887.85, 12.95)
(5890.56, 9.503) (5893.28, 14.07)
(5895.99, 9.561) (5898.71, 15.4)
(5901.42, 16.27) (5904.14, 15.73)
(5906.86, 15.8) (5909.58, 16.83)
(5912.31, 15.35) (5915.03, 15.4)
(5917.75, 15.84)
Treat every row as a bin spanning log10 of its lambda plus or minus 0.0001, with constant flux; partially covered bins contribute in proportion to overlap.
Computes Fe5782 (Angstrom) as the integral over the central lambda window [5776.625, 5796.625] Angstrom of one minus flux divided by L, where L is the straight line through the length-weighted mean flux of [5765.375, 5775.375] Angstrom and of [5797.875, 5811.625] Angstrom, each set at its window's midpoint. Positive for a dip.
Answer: 0.4 Angstrom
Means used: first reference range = 16.6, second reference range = 15.8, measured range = 15.9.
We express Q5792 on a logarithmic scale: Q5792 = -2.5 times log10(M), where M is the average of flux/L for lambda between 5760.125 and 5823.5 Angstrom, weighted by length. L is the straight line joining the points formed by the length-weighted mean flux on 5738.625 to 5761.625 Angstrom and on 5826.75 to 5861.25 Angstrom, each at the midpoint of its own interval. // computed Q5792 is -0.005 mag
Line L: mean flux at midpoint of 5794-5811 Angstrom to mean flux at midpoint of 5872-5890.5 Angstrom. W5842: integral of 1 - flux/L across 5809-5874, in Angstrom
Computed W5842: -1.8 Angstrom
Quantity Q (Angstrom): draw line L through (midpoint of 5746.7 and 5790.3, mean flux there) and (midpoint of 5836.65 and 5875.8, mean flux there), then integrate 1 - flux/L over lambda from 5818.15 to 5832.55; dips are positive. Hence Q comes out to -0.6 Angstrom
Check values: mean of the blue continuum 16.3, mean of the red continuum 15.7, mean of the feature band 16.6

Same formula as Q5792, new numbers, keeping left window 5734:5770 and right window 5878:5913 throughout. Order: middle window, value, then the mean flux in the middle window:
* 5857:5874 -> -0.05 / 15.5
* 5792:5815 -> -0.01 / 15.8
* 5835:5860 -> -0.04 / 15.6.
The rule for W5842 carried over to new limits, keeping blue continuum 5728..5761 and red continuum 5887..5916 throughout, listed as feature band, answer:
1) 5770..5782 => -0.3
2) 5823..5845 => -1.2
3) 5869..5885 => -1.4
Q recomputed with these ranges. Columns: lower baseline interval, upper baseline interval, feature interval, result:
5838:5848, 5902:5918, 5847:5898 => 3.0 Angstrom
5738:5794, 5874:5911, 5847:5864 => -0.6 Angstrom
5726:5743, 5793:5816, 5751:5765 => 0.0 Angstrom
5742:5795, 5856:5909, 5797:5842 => -1.4 Angstrom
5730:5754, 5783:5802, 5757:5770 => -0.1 Angstrom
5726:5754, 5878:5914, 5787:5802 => -0.3 Angstrom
